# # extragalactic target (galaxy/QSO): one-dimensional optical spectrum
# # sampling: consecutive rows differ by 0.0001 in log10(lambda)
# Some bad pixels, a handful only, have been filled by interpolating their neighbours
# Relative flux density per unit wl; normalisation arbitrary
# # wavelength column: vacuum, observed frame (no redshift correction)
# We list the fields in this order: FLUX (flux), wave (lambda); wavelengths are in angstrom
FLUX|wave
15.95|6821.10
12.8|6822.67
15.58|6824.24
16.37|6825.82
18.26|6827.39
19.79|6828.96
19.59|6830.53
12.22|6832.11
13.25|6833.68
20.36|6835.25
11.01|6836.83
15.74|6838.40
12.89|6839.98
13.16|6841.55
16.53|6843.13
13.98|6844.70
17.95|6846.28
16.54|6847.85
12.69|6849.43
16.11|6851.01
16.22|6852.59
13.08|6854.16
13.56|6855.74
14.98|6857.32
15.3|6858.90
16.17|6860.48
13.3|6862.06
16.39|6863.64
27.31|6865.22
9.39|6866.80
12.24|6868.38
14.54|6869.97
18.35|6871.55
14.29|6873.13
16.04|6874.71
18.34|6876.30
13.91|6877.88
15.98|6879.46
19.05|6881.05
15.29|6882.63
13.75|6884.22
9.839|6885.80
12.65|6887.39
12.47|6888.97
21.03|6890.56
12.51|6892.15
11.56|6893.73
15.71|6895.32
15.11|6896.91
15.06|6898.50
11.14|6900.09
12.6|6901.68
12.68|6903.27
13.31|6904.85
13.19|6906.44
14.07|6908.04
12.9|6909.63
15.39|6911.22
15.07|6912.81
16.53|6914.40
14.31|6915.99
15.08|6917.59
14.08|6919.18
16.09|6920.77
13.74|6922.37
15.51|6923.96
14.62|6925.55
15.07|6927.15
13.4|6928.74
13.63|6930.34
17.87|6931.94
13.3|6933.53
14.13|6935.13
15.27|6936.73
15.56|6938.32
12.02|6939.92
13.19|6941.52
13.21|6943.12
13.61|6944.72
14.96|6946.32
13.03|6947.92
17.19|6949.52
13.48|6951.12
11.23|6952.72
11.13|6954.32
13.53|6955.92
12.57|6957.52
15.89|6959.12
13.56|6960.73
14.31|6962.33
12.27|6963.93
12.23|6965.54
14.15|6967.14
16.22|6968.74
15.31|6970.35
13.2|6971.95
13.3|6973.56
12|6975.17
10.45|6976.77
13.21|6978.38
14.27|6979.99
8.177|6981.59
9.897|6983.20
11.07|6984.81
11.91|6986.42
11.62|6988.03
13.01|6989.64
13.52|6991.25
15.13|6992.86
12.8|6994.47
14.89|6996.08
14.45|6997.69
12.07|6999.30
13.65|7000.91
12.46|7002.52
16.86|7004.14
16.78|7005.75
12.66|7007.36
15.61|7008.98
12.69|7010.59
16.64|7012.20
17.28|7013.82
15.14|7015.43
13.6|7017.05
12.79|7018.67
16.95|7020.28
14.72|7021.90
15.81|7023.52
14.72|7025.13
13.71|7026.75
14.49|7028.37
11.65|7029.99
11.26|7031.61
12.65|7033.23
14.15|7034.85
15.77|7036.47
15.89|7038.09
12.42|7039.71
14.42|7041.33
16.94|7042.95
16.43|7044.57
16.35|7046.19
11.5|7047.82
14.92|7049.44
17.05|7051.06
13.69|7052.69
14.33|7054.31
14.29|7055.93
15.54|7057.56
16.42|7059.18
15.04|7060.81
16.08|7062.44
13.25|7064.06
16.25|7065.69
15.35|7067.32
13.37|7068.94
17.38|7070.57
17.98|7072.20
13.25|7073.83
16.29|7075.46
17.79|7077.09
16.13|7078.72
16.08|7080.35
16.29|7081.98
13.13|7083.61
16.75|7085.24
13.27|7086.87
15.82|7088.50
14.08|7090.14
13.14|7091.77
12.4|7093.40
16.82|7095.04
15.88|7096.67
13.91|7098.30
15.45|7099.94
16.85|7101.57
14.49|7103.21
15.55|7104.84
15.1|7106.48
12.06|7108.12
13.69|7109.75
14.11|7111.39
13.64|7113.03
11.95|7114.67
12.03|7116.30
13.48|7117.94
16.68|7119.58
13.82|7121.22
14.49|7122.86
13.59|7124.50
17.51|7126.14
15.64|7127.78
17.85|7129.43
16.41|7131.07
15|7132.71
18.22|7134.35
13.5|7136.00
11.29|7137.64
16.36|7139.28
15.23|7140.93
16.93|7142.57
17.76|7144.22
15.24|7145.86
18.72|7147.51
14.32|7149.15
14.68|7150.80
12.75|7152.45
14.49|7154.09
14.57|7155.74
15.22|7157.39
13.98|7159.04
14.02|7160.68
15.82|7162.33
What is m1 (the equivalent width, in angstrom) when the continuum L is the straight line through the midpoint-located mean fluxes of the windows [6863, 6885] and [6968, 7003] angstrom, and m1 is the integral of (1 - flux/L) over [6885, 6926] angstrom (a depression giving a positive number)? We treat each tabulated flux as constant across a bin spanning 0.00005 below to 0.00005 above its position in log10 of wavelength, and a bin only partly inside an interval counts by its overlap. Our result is 2.8 angstrom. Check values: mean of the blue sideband 16.1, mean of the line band 14.1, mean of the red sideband 12.8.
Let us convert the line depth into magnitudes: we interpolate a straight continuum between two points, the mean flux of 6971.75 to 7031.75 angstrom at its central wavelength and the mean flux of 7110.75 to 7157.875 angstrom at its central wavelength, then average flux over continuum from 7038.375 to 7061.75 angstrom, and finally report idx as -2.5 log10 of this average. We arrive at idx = -0.07 mag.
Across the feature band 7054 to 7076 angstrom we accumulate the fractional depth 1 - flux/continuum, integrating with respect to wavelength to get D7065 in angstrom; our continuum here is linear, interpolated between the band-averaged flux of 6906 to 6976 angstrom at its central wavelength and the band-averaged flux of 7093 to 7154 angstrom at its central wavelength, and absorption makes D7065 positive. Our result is -1.0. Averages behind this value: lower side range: 14.1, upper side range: 15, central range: 15.4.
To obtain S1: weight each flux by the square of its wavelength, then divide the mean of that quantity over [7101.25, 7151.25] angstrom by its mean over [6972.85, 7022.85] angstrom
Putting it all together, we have 1.15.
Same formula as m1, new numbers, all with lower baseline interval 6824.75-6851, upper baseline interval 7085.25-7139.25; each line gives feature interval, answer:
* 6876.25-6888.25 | 0.7 angstrom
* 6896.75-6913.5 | 1.9 angstrom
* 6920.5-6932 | 0.4 angstrom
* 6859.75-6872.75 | -0.3 angstrom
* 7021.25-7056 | 1.2 angstrom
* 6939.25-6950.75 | 1.0 angstrom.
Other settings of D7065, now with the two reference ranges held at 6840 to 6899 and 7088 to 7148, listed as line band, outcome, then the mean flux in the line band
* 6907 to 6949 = 1.7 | 14.5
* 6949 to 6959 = 1.2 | 13.3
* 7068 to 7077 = -0.5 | 15.8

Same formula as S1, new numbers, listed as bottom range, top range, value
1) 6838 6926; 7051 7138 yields 1.08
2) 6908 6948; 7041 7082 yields 1.11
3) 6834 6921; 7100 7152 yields 1.09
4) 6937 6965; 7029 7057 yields 1.08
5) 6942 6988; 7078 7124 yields 1.16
